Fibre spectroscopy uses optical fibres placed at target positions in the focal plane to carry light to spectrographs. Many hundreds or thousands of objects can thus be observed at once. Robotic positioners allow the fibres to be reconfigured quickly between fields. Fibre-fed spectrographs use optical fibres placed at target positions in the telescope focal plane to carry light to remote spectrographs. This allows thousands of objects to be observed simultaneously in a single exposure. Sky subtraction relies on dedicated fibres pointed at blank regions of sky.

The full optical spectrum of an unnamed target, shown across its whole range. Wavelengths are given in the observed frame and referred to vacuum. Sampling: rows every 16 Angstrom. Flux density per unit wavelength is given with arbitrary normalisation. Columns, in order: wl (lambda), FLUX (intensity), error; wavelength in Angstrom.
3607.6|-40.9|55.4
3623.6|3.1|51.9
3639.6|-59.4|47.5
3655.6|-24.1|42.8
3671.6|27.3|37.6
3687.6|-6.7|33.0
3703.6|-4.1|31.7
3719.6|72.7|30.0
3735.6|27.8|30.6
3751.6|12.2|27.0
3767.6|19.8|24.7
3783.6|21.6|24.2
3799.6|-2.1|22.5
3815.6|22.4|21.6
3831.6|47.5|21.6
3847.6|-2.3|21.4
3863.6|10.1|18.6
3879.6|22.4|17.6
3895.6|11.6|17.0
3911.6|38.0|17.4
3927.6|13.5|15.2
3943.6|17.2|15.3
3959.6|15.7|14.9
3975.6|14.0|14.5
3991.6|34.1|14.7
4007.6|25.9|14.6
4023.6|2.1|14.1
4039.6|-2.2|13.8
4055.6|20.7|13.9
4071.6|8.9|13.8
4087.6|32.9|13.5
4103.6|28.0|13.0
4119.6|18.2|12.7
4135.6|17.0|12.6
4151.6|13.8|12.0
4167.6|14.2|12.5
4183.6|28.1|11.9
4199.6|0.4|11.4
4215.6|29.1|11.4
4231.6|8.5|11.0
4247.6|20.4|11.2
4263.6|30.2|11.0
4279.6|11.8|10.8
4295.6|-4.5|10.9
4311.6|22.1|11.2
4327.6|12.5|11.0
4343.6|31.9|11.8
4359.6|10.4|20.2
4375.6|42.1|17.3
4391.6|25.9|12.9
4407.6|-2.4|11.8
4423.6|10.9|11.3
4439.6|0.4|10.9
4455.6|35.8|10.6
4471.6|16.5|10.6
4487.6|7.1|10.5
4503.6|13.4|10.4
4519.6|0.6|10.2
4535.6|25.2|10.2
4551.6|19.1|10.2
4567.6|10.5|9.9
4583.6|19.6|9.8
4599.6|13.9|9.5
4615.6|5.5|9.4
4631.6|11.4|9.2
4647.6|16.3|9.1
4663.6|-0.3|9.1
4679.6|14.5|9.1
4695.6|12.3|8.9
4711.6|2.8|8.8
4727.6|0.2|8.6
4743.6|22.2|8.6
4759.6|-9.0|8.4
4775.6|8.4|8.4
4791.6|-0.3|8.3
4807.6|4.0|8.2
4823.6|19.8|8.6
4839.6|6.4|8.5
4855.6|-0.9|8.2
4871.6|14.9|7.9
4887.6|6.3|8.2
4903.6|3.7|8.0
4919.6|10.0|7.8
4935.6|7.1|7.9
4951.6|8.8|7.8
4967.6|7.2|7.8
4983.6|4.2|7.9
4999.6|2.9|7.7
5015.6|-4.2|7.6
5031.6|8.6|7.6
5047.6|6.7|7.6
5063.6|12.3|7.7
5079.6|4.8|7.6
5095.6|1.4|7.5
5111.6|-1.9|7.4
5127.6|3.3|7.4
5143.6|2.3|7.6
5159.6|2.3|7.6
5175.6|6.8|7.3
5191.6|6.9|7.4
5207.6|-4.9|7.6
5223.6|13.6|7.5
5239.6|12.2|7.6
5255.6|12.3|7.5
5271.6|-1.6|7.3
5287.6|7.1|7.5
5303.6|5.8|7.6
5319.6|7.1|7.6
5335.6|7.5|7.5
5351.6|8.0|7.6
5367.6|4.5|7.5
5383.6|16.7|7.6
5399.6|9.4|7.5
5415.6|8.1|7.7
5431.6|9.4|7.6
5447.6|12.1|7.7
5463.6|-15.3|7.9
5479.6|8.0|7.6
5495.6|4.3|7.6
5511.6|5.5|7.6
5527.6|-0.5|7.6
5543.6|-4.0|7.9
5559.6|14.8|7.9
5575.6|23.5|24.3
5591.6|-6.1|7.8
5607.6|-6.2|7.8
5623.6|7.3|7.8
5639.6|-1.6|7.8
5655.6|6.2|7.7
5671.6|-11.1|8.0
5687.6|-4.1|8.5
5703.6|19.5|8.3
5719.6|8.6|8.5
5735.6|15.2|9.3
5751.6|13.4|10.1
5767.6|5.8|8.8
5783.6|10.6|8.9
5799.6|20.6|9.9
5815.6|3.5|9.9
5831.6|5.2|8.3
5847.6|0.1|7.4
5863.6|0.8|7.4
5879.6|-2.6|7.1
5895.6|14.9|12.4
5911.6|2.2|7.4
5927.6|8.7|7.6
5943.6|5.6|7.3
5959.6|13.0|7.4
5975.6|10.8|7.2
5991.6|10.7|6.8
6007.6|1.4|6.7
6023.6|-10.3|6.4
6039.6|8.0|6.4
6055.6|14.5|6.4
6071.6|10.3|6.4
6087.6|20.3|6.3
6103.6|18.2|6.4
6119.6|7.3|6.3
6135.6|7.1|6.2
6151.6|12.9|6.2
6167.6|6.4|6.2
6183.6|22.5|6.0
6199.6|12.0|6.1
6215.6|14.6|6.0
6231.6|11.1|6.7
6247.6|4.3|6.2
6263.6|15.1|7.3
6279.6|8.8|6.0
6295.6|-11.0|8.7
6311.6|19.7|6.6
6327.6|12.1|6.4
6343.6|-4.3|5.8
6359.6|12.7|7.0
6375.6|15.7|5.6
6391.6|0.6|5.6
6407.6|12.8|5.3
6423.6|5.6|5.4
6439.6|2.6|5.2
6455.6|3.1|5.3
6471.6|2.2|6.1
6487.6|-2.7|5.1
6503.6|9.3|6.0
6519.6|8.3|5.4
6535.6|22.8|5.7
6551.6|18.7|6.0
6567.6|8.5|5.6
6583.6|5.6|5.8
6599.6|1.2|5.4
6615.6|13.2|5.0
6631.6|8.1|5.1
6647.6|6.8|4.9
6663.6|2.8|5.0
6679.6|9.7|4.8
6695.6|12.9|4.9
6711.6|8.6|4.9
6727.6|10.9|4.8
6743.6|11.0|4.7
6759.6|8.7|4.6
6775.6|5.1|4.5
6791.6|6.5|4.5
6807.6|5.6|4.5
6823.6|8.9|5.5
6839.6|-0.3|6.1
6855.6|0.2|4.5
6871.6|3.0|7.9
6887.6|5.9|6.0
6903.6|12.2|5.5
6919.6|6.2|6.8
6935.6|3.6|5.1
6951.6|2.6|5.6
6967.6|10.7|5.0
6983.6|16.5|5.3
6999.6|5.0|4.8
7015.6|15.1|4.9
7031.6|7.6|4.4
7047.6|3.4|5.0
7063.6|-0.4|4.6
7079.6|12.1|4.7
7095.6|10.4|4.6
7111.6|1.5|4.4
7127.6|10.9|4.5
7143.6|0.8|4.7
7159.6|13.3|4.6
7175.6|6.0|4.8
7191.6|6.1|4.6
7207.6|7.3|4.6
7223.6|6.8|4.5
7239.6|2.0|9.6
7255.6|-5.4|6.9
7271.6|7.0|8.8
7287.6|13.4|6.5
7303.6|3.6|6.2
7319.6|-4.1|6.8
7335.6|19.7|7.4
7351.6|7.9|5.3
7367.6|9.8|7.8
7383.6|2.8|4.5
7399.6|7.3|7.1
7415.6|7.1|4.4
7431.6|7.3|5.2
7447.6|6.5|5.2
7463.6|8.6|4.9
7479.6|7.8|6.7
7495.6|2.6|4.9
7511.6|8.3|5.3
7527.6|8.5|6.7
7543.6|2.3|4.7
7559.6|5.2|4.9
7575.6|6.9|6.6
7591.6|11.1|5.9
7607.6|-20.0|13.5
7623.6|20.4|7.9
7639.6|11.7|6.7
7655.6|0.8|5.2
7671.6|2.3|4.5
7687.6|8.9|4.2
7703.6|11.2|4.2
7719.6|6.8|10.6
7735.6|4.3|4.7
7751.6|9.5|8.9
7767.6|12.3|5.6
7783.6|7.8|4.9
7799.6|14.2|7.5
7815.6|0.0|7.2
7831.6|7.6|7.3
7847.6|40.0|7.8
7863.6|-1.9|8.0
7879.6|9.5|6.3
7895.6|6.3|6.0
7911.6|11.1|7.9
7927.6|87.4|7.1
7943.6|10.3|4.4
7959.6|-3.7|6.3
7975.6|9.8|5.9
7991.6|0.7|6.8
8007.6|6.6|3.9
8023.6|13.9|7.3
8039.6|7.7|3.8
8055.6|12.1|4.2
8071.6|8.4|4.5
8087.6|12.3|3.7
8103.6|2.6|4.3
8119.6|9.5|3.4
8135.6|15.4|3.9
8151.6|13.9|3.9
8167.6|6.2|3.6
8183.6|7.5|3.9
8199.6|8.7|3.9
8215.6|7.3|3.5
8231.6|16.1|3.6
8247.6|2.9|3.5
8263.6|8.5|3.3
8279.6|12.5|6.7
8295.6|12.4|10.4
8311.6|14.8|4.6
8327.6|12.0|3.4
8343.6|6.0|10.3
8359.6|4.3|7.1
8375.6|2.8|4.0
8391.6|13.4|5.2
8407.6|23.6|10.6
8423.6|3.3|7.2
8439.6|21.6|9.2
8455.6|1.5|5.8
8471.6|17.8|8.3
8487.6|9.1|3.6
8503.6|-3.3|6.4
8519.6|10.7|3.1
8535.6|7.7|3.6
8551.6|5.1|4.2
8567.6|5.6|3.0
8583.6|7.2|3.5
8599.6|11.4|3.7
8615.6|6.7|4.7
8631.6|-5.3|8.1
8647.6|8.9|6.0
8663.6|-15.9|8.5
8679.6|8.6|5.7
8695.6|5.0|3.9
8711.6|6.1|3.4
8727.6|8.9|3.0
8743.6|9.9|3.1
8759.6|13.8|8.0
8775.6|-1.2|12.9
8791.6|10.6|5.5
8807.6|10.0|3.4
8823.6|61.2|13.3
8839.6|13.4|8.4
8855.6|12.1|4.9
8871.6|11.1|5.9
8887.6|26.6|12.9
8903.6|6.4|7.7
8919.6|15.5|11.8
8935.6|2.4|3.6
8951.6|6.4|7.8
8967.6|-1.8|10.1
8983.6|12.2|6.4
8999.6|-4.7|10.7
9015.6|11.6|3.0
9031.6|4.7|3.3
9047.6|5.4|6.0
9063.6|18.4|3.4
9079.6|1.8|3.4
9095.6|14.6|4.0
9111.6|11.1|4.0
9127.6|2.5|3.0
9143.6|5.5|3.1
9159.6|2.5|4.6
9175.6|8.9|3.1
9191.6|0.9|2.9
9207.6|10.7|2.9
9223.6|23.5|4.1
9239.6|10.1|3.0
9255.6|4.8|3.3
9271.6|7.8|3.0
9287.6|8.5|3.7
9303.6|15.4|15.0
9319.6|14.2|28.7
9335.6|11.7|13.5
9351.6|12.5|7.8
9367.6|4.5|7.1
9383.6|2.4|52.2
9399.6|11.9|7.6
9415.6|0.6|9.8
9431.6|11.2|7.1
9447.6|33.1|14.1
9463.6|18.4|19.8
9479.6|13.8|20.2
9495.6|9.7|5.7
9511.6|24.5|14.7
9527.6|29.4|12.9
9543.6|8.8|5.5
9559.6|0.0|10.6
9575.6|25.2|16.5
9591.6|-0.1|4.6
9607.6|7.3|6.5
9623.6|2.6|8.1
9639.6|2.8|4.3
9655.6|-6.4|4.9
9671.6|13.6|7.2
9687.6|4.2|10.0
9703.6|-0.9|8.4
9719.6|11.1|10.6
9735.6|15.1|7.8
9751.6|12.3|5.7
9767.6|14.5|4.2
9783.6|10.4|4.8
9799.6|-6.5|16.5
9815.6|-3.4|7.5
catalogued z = 1.13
